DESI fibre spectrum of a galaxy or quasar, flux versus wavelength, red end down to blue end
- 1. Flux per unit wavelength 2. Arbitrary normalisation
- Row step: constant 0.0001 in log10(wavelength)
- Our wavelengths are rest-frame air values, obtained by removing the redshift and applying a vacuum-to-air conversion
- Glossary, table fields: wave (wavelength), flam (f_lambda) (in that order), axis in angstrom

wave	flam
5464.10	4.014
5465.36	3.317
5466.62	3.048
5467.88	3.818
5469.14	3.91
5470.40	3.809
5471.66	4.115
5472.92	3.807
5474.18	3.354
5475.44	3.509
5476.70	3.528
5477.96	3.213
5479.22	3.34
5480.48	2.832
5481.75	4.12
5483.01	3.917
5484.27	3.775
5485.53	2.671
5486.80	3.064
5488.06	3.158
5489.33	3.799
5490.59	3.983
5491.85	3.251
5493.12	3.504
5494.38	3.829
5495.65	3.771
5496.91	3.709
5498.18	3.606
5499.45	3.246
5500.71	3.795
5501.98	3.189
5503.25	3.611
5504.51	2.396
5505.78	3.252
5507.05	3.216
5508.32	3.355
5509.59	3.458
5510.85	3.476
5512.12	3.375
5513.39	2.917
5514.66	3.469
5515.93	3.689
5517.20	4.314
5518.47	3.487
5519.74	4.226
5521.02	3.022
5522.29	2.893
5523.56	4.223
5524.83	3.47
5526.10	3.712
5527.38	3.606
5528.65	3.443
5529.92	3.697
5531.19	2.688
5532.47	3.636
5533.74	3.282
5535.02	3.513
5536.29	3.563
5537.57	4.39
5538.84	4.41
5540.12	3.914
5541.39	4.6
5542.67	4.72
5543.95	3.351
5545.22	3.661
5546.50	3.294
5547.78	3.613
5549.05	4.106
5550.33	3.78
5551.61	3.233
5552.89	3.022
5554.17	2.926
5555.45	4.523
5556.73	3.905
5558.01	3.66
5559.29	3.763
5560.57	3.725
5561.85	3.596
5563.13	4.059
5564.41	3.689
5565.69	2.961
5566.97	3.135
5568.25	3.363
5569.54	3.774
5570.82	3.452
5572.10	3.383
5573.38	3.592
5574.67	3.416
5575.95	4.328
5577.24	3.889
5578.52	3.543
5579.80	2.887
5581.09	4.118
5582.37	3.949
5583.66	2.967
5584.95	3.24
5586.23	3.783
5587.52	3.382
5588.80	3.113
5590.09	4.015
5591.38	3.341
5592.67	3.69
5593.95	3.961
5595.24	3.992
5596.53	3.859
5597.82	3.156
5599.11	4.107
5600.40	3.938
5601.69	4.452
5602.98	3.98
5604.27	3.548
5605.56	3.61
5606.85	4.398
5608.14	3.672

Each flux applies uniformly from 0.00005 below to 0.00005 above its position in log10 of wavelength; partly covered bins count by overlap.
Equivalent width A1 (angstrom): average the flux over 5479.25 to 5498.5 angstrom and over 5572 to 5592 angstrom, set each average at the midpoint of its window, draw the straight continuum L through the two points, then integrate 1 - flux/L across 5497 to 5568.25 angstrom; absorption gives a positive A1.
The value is -0.7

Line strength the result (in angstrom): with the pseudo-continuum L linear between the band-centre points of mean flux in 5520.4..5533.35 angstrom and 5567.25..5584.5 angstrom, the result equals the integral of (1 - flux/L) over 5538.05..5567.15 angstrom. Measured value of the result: -1.9 angstrom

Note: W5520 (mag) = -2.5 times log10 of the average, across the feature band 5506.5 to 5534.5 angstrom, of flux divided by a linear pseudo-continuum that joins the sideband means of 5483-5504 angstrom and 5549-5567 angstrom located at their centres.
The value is 0.02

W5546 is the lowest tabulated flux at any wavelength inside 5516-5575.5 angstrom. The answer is 2.688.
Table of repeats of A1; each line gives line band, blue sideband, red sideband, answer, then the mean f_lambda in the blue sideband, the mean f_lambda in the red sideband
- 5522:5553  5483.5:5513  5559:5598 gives -1.7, 3.41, 3.59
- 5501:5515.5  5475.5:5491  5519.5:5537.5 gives 0.9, 3.44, 3.51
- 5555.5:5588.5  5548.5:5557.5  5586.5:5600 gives 0.5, 3.63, 3.67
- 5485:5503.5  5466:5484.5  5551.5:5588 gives 0.6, 3.6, 3.57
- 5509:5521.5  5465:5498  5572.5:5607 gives 0.2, 3.55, 3.7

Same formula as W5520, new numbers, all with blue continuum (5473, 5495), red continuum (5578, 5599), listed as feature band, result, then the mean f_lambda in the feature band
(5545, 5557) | -0.017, 3.59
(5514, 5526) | -0.042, 3.65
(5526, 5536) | 0.026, 3.44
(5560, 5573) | 0.012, 3.52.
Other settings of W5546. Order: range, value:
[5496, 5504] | 3.189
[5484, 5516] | 2.396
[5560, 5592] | 2.887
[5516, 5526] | 2.893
